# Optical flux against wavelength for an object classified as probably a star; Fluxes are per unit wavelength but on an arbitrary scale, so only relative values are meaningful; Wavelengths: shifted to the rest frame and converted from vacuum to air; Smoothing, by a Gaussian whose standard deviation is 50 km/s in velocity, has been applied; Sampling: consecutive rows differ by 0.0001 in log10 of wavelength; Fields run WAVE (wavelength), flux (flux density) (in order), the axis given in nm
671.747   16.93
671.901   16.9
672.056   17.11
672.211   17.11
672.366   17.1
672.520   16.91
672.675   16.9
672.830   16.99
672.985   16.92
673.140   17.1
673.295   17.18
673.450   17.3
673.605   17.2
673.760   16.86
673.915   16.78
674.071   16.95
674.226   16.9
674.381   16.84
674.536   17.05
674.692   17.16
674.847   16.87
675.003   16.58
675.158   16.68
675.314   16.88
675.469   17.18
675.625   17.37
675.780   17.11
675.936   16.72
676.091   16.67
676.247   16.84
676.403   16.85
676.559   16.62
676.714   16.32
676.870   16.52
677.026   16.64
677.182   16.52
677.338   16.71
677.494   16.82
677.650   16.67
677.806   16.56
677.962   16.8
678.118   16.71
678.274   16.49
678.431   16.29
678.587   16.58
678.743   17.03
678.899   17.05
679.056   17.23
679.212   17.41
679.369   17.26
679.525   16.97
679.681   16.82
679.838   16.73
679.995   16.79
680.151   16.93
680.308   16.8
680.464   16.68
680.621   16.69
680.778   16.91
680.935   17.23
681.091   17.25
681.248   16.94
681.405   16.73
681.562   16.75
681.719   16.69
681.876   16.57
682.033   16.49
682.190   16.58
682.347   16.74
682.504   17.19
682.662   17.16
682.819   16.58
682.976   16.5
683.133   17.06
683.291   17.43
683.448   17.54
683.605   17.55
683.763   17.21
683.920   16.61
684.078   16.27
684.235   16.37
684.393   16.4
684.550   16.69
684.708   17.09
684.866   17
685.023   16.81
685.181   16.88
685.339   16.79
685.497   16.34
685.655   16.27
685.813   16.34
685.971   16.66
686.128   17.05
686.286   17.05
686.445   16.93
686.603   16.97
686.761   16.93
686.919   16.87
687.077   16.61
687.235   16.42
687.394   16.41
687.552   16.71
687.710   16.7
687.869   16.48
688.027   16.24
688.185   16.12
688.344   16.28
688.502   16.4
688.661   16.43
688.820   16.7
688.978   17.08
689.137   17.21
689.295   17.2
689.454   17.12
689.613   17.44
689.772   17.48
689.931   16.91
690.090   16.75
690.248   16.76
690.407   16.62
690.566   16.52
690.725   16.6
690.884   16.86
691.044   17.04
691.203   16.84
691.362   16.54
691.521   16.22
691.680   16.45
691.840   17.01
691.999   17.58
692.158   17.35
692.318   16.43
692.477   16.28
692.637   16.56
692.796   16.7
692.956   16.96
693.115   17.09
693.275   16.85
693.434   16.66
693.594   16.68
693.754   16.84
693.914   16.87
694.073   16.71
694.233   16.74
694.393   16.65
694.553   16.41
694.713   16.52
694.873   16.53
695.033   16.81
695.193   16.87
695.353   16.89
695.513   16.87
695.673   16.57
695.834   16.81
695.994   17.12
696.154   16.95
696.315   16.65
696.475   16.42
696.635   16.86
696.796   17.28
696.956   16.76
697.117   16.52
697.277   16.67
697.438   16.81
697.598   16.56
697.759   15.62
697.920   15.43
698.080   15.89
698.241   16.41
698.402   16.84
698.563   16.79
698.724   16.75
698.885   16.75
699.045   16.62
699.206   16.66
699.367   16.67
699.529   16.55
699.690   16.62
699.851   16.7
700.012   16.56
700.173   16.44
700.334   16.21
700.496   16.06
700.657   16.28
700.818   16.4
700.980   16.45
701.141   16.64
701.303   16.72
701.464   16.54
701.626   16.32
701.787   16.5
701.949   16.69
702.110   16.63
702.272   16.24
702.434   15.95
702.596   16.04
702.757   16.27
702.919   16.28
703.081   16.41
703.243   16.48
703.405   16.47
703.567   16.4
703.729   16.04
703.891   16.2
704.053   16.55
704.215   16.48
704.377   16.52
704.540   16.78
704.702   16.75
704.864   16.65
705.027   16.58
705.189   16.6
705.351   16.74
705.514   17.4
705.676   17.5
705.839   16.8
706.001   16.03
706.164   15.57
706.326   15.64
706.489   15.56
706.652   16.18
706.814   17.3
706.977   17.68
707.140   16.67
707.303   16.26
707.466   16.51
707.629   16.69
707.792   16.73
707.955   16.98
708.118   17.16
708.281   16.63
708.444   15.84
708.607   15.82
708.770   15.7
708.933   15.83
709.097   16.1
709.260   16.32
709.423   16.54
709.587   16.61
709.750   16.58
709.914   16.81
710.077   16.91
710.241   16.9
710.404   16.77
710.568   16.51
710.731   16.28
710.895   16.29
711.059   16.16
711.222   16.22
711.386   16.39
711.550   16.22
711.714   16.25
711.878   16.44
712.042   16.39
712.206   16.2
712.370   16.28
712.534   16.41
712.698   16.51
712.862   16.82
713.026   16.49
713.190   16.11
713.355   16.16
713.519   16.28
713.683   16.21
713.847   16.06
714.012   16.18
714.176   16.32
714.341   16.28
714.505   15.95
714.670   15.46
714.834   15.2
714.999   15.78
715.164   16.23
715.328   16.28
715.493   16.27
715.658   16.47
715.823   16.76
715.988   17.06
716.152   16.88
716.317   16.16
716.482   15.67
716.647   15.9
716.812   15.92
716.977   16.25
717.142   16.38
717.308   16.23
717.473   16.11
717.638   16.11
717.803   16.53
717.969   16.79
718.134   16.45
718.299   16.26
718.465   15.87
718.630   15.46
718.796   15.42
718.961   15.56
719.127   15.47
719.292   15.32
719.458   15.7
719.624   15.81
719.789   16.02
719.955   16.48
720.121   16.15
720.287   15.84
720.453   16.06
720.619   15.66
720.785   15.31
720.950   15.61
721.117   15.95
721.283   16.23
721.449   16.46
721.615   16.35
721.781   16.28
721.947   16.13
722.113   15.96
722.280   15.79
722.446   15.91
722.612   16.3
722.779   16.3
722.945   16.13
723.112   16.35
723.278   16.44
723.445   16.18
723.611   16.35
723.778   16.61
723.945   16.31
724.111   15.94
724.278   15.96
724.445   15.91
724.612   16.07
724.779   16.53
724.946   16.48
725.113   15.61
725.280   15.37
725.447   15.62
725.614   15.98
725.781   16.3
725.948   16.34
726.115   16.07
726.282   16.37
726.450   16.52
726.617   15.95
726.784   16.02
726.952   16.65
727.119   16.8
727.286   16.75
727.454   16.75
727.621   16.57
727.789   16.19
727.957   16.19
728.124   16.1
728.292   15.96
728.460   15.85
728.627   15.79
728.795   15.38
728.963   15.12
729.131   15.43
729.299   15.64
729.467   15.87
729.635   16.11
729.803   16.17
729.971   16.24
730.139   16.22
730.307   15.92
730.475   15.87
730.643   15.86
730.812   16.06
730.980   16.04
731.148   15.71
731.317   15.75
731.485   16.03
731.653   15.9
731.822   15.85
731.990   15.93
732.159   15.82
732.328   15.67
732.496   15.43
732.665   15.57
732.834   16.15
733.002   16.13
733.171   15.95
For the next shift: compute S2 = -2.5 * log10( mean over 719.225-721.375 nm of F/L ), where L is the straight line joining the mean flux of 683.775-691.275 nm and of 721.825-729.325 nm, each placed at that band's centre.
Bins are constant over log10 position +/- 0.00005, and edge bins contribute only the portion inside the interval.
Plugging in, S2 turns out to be 0.02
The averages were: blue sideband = 16.7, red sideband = 16.1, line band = 15.9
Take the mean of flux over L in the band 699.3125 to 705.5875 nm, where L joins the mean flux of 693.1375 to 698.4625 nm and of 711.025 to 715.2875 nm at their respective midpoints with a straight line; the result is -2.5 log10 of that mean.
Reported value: 0.00 mag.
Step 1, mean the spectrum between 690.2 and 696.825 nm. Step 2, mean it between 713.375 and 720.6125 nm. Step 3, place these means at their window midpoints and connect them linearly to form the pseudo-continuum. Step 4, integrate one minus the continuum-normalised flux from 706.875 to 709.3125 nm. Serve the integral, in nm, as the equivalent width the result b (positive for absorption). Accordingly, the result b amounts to -0.02 nm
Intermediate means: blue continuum 16.8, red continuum 16.1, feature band 16.5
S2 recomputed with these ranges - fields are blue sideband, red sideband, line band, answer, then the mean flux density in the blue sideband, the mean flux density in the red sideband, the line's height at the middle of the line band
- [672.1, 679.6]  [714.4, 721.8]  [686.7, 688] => 0.00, 16.9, 16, 16.7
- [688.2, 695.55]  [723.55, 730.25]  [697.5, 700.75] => 0.01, 16.8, 16.1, 16.6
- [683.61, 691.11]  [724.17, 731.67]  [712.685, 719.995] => 0.01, 16.7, 16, 16.2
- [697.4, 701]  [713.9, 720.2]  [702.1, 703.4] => 0.01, 16.4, 16.1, 16.4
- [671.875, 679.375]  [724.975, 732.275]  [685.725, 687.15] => -0.01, 16.9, 16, 16.7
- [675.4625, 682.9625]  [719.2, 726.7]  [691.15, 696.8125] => -0.01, 16.8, 16.1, 16.6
